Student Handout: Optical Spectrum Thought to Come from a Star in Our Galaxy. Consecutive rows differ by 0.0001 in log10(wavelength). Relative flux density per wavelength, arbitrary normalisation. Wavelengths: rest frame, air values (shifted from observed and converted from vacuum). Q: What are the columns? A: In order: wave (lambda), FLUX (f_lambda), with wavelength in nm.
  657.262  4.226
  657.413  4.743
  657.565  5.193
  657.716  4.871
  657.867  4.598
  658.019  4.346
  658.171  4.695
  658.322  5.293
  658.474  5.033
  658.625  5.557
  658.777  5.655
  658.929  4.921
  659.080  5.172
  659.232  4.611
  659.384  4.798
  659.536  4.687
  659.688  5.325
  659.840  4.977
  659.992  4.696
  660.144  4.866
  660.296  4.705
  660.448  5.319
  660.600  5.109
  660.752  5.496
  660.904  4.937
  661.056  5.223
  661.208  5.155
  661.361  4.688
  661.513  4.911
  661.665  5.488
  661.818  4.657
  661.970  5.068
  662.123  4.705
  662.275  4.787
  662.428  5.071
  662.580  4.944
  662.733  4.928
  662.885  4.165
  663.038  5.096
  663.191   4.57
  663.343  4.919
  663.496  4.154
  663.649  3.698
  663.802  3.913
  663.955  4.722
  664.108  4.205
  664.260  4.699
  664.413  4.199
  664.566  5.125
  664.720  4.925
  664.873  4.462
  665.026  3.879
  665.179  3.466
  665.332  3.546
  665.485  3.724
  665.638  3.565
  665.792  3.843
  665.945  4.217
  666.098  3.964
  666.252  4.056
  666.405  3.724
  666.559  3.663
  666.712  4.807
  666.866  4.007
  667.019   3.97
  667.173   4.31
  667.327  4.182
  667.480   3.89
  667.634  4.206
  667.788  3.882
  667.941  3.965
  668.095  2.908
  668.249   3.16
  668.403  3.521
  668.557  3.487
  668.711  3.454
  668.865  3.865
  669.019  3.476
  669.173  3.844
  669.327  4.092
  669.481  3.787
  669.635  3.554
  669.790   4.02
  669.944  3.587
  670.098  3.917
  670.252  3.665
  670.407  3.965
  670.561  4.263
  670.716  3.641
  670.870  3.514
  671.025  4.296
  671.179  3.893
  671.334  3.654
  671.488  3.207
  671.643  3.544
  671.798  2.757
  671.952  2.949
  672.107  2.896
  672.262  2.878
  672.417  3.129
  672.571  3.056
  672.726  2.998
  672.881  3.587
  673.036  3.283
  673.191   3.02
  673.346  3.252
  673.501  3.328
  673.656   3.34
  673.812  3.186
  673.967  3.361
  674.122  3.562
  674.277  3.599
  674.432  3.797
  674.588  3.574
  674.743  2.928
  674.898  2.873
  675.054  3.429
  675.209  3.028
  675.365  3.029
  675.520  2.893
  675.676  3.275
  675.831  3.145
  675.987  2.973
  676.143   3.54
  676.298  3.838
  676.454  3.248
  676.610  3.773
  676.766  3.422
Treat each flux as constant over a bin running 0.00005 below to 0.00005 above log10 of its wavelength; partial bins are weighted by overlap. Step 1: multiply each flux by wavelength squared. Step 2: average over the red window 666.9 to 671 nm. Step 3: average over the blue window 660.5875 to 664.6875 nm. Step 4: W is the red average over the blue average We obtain 0.81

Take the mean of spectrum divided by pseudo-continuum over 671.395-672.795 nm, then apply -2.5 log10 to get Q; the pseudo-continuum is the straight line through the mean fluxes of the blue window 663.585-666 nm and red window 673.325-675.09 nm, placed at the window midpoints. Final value 0.16 mag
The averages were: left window 4.14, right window 3.35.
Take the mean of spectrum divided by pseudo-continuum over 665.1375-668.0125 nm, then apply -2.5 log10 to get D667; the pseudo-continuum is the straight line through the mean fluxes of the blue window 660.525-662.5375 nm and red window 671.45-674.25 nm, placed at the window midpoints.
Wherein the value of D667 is 0.07 mag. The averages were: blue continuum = 5.02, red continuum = 3.19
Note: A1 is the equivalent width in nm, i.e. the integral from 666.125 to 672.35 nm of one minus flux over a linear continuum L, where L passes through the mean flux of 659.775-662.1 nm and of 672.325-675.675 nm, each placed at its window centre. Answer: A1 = 0.288 nm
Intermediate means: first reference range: 5.01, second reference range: 3.25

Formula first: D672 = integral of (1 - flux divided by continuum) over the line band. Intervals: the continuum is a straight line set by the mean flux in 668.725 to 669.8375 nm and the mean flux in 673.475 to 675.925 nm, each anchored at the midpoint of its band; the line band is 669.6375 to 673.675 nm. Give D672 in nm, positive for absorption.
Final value 0.12 nm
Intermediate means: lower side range 3.78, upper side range 3.27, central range 3.45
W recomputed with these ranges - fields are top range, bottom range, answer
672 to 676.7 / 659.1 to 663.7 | 0.70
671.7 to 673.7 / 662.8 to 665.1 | 0.72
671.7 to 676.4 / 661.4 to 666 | 0.75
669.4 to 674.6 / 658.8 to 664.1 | 0.74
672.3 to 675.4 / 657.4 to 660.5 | 0.69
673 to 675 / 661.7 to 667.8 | 0.79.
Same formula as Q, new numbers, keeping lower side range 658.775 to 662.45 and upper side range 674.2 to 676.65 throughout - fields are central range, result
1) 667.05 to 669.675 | 0.10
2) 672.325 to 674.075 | 0.10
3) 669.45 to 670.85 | 0.03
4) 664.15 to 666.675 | 0.09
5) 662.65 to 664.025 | 0.05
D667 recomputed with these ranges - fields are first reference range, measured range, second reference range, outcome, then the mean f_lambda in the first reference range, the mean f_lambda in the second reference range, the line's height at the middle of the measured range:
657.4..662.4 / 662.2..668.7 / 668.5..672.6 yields 0.028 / 4.98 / 3.58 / 4.25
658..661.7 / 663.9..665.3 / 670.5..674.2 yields 0.005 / 5.03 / 3.35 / 4.39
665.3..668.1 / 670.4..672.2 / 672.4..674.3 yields -0.010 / 3.95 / 3.28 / 3.49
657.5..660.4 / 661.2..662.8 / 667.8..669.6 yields -0.093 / 4.95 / 3.61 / 4.53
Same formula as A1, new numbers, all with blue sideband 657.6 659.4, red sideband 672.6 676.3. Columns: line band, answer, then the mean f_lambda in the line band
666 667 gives 0.020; 4.04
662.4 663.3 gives -0.055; 4.79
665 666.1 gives 0.120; 3.76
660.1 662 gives -0.141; 5.05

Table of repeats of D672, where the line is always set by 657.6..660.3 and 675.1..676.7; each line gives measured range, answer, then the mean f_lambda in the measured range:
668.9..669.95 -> 0.04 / 3.78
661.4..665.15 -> -0.08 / 4.62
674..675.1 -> 0.01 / 3.39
